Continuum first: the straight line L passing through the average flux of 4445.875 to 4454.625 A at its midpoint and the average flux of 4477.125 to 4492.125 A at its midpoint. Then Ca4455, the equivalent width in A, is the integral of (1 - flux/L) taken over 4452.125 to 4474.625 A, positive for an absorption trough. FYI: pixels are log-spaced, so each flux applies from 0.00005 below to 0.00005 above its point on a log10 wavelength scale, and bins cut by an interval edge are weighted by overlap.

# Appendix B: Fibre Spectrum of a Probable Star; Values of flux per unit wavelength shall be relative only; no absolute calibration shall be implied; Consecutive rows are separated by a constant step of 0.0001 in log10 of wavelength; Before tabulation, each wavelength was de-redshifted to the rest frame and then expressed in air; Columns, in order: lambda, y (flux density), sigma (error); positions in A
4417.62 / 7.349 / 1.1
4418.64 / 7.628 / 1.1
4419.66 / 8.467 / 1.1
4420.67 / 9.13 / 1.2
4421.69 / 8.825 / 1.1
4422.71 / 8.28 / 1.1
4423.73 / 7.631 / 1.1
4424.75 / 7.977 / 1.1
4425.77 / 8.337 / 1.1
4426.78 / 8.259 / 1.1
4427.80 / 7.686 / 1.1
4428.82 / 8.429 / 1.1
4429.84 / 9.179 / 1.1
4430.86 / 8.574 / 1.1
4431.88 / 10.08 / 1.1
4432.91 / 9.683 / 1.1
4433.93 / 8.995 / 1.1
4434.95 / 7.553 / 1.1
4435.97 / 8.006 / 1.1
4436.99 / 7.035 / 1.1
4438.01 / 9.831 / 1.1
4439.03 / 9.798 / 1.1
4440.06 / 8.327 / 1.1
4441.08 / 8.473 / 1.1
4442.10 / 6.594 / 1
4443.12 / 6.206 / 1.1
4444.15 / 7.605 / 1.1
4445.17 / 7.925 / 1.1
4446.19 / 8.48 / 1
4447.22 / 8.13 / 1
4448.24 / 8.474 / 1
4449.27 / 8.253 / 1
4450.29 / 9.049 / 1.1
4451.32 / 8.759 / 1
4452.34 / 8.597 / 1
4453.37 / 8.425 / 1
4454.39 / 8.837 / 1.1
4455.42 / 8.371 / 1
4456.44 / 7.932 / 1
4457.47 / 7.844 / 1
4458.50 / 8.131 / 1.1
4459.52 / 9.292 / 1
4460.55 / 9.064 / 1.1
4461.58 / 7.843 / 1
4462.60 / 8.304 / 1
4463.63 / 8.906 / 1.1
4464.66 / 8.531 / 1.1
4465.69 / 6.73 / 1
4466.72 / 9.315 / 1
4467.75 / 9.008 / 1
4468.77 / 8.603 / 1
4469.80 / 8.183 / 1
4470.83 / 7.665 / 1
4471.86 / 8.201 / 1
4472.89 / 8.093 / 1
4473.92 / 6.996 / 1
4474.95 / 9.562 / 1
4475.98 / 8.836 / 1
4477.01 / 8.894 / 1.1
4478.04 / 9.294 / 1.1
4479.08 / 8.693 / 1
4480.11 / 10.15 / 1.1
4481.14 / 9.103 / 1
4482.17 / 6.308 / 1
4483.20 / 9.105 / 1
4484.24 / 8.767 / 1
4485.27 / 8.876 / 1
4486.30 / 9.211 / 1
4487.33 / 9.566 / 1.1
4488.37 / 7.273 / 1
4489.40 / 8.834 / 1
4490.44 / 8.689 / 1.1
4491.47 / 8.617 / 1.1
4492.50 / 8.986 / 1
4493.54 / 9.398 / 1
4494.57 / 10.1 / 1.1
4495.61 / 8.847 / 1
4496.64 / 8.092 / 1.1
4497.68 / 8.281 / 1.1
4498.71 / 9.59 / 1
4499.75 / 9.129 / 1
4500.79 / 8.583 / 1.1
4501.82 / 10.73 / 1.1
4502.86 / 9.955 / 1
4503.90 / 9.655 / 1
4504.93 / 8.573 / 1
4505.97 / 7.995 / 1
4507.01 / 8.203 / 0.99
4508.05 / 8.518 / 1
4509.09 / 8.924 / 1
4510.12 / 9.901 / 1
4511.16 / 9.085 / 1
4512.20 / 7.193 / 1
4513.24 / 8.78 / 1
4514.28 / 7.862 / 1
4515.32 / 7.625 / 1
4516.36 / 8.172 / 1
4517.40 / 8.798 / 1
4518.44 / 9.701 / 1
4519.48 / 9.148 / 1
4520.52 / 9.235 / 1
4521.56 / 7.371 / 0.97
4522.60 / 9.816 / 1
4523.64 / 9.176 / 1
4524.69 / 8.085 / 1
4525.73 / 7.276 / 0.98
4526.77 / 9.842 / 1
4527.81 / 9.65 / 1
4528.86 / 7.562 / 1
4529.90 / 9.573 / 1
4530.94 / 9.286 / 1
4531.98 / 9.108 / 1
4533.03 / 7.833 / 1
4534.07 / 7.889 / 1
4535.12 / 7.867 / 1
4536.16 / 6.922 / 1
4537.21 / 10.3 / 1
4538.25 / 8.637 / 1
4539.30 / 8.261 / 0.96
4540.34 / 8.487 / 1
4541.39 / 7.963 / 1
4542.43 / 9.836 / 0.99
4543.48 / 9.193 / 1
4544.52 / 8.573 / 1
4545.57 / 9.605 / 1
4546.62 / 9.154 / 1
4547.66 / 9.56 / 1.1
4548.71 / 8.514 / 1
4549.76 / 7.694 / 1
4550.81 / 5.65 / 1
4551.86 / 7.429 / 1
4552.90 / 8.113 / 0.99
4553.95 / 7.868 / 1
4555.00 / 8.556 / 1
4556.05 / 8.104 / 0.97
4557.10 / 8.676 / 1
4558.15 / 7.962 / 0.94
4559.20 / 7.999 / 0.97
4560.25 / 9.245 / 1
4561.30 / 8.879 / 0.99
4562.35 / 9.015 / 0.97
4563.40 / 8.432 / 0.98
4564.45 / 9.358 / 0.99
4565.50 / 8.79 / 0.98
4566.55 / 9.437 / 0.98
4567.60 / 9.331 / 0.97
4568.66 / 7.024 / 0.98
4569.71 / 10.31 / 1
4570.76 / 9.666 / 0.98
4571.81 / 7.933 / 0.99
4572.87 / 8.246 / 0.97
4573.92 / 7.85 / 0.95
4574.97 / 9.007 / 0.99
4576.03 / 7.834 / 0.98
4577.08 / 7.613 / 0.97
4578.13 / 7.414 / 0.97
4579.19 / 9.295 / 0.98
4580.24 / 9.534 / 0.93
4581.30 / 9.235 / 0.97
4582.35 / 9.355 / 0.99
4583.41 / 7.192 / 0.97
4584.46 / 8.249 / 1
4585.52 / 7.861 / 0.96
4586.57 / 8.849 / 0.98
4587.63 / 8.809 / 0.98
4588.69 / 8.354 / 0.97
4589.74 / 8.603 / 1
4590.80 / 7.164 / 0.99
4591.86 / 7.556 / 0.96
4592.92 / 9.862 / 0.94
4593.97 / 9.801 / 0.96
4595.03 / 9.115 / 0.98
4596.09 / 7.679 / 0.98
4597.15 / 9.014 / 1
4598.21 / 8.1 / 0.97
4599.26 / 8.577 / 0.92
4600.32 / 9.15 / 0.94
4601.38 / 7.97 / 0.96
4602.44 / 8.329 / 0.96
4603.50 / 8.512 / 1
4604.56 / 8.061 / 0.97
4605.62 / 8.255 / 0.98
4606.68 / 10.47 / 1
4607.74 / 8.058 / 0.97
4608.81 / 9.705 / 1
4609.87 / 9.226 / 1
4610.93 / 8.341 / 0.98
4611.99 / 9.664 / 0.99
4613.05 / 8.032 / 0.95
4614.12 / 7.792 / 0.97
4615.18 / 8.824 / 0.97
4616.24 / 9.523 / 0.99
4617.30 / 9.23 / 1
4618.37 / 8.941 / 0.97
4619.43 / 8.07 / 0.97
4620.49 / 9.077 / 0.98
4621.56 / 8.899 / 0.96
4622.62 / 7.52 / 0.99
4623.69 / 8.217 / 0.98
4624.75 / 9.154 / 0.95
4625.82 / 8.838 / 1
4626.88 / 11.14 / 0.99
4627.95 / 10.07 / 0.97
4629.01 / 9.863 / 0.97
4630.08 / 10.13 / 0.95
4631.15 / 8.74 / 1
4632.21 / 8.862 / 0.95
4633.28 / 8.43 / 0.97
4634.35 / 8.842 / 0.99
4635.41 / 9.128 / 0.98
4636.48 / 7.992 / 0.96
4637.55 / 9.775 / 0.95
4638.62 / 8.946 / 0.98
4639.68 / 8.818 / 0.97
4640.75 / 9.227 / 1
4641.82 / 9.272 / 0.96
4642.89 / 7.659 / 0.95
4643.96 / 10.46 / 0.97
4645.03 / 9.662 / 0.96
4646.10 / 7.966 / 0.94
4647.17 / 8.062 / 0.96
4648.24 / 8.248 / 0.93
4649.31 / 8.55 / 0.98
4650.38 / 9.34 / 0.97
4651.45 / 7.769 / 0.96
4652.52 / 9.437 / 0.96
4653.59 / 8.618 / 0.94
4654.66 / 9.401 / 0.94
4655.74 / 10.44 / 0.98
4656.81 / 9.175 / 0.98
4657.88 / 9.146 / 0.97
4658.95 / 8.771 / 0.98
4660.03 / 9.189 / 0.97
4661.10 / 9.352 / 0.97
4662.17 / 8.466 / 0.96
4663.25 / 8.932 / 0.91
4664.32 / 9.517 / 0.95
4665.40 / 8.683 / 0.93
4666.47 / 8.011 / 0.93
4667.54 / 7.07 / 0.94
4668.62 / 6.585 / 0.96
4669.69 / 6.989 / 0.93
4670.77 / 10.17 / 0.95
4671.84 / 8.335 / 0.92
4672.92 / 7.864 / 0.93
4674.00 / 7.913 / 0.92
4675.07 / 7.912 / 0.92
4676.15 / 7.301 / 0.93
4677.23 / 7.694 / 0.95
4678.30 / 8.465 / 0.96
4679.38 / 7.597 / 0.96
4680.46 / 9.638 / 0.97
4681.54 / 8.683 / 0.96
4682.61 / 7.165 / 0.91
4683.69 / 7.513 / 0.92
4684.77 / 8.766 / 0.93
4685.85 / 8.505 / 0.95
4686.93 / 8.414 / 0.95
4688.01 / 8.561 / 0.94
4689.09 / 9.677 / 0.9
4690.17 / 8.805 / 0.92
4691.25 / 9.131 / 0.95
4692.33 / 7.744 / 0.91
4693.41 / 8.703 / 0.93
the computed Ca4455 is 0.8 A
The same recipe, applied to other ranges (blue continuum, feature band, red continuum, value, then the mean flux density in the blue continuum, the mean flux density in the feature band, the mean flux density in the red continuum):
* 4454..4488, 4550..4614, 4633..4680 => 0.51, 8.54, 8.52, 8.62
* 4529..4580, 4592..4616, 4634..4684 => -0.51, 8.53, 8.74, 8.59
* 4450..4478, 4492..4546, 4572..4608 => -2.02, 8.45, 8.79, 8.5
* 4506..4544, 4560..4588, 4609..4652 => 0.36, 8.63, 8.65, 8.92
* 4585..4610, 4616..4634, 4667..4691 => -1.32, 8.62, 9.09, 8.18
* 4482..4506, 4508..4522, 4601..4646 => 0.52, 8.94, 8.61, 8.94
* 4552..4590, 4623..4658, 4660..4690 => -2.81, 8.55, 9.06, 8.31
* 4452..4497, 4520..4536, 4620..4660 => 0.24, 8.6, 8.6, 9.02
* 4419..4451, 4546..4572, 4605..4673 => 0.44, 8.36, 8.52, 8.86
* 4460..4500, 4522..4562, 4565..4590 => 0.35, 8.65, 8.53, 8.57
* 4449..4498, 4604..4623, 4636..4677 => -0.29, 8.6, 8.77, 8.65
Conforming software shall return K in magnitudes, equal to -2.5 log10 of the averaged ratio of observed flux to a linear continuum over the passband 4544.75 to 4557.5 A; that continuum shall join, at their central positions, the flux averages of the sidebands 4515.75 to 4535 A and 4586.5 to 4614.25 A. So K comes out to 0.06 mag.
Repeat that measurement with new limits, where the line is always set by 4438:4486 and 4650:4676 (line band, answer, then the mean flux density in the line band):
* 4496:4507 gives -0.069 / 9.02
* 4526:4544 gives -0.027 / 8.7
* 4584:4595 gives 0.000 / 8.54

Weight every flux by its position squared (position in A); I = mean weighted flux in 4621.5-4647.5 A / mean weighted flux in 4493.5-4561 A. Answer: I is 1.09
